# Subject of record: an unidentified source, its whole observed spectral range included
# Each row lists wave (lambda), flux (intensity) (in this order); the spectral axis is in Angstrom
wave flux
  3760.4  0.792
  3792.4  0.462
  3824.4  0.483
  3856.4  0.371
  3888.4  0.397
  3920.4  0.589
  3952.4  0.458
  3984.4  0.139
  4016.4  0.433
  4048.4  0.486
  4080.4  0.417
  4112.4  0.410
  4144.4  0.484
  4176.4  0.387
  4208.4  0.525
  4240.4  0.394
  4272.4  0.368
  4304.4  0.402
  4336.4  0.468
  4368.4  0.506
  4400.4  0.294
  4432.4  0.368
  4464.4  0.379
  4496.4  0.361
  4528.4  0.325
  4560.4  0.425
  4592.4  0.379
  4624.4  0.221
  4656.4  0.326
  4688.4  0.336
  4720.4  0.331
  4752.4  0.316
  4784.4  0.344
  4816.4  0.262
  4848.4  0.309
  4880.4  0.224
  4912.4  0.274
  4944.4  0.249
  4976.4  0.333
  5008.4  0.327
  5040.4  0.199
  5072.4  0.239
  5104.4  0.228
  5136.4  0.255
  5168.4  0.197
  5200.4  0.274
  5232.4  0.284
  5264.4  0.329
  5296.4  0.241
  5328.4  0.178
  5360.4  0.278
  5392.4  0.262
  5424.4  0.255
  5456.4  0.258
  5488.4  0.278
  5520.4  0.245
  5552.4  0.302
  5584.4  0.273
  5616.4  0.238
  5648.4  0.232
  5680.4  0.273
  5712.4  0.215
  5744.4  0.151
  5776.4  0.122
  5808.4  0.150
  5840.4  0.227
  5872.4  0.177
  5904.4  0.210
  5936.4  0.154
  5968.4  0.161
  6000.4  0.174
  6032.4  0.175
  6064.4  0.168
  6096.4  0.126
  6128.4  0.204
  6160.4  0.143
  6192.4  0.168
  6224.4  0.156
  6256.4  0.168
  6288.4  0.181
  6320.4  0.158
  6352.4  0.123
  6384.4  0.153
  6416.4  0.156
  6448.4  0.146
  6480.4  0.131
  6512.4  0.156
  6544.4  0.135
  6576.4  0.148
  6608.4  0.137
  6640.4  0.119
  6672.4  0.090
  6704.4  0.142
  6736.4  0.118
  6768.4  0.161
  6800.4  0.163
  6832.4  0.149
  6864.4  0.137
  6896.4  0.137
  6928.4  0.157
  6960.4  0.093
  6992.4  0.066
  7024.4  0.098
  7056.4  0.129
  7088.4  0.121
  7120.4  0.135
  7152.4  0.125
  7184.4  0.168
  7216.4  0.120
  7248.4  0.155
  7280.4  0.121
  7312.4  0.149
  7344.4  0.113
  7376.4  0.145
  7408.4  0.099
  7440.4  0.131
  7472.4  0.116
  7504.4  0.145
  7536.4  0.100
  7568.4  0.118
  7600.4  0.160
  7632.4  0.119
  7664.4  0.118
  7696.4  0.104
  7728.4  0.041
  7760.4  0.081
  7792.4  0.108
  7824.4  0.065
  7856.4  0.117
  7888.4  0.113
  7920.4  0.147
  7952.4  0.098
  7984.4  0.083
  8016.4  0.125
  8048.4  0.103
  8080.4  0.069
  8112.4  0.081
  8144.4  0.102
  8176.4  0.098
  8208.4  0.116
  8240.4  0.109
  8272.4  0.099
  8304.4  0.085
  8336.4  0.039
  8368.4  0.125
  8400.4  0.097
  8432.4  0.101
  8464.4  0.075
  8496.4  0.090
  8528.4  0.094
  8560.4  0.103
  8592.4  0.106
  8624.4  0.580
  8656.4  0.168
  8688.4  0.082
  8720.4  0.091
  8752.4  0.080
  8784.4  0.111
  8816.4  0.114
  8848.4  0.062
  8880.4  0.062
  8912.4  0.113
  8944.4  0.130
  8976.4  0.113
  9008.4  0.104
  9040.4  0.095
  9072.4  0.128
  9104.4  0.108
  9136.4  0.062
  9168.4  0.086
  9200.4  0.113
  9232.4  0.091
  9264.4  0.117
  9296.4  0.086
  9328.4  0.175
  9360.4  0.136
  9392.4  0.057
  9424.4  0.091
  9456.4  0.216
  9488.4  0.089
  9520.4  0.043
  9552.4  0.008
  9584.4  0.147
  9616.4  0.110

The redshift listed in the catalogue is 1.316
